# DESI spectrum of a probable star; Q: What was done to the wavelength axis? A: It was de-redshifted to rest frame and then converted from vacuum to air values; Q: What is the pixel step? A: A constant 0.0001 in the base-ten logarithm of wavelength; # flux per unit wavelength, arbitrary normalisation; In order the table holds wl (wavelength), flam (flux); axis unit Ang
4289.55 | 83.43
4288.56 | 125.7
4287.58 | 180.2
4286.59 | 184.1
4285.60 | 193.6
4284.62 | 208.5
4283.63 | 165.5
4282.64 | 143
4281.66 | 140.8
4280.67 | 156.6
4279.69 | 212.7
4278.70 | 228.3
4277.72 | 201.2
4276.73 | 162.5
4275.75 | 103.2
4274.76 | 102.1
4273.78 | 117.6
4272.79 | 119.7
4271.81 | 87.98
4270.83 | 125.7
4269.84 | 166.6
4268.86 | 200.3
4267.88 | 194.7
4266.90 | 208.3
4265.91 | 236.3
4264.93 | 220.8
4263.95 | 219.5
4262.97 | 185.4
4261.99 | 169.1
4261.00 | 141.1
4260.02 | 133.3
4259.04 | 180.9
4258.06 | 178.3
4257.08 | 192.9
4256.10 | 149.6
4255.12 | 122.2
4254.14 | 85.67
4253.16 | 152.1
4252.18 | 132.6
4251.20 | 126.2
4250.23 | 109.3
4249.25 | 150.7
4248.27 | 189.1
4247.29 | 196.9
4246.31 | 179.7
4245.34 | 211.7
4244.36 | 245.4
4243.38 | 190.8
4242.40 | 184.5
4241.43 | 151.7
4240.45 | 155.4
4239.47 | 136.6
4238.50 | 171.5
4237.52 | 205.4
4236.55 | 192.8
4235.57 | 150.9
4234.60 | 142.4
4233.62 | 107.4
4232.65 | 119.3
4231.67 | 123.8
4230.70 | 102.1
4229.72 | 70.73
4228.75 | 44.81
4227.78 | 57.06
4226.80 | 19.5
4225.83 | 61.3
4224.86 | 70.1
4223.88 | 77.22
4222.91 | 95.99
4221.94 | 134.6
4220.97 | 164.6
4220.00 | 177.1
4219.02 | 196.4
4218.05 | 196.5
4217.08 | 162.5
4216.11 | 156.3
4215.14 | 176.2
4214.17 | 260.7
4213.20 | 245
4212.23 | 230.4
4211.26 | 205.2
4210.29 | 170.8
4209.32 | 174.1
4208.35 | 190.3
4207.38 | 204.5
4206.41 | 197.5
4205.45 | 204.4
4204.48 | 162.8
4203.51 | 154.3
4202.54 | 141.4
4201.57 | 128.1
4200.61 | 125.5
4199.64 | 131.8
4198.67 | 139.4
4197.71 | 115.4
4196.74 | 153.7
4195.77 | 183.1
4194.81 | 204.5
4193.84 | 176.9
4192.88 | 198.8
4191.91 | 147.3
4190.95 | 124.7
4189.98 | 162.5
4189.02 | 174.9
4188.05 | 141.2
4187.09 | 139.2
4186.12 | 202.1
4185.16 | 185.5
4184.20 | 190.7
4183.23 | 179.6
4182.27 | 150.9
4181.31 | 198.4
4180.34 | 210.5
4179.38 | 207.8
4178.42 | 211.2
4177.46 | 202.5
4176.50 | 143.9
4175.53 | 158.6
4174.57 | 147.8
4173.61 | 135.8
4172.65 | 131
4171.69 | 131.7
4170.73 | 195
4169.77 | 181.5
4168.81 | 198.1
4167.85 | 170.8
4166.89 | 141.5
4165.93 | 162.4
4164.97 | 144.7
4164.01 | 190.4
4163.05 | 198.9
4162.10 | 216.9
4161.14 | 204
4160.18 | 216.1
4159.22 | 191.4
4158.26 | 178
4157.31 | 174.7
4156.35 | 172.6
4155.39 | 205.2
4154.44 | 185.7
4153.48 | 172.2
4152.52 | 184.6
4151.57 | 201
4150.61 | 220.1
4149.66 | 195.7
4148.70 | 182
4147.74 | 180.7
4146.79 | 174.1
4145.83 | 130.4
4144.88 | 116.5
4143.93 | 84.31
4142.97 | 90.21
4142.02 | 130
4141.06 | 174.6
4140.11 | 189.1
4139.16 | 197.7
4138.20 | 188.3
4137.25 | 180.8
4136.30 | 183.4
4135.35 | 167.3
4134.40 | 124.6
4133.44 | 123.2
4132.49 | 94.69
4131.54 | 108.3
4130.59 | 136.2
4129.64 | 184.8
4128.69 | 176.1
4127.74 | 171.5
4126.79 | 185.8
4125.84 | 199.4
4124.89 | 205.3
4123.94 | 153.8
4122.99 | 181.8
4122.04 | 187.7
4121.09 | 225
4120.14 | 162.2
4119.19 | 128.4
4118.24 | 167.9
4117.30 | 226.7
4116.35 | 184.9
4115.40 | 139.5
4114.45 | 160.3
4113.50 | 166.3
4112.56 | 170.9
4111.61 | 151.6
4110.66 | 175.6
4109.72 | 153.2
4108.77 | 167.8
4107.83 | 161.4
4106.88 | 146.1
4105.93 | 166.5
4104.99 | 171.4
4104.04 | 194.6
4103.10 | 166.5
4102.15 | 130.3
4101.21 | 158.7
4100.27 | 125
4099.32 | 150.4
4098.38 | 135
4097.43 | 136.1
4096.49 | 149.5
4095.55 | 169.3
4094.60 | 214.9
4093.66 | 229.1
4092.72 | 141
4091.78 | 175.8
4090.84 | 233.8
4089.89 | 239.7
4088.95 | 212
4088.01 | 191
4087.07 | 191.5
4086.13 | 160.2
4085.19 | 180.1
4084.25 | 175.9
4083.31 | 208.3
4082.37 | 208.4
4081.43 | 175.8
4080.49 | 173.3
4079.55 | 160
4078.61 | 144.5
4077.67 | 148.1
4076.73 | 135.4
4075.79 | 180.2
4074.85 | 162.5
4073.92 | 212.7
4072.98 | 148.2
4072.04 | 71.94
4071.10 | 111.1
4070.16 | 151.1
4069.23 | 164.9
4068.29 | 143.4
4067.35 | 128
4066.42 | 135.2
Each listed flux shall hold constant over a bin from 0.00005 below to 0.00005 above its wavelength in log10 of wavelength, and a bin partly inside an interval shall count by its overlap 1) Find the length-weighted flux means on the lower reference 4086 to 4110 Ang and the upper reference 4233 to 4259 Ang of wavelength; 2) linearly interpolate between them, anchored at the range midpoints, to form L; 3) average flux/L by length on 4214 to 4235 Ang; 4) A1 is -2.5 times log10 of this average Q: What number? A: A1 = 0.326 mag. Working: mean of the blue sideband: 172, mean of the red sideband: 162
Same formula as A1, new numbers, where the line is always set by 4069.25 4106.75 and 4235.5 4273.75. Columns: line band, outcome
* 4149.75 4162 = -0.15 mag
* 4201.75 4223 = -0.09 mag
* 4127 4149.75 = 0.10 mag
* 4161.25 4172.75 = -0.04 mag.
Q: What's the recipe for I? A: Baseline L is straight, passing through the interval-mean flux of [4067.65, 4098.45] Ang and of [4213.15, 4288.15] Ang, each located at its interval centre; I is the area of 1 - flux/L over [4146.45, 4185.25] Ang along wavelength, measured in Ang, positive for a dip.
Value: -4.2 Ang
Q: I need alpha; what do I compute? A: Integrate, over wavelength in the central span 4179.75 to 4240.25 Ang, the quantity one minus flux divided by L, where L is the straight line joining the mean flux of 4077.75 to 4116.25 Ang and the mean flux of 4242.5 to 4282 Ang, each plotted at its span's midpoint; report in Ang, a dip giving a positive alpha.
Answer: 4.5 Ang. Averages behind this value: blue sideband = 171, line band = 155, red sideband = 166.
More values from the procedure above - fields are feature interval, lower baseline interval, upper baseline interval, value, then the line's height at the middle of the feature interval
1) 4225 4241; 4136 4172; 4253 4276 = 4.7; 163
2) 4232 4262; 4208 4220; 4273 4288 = 3.6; 181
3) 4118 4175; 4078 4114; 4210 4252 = -1.5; 165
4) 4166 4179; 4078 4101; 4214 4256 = -0.7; 158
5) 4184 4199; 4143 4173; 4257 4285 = 0.7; 172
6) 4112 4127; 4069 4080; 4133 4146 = -2.9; 149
